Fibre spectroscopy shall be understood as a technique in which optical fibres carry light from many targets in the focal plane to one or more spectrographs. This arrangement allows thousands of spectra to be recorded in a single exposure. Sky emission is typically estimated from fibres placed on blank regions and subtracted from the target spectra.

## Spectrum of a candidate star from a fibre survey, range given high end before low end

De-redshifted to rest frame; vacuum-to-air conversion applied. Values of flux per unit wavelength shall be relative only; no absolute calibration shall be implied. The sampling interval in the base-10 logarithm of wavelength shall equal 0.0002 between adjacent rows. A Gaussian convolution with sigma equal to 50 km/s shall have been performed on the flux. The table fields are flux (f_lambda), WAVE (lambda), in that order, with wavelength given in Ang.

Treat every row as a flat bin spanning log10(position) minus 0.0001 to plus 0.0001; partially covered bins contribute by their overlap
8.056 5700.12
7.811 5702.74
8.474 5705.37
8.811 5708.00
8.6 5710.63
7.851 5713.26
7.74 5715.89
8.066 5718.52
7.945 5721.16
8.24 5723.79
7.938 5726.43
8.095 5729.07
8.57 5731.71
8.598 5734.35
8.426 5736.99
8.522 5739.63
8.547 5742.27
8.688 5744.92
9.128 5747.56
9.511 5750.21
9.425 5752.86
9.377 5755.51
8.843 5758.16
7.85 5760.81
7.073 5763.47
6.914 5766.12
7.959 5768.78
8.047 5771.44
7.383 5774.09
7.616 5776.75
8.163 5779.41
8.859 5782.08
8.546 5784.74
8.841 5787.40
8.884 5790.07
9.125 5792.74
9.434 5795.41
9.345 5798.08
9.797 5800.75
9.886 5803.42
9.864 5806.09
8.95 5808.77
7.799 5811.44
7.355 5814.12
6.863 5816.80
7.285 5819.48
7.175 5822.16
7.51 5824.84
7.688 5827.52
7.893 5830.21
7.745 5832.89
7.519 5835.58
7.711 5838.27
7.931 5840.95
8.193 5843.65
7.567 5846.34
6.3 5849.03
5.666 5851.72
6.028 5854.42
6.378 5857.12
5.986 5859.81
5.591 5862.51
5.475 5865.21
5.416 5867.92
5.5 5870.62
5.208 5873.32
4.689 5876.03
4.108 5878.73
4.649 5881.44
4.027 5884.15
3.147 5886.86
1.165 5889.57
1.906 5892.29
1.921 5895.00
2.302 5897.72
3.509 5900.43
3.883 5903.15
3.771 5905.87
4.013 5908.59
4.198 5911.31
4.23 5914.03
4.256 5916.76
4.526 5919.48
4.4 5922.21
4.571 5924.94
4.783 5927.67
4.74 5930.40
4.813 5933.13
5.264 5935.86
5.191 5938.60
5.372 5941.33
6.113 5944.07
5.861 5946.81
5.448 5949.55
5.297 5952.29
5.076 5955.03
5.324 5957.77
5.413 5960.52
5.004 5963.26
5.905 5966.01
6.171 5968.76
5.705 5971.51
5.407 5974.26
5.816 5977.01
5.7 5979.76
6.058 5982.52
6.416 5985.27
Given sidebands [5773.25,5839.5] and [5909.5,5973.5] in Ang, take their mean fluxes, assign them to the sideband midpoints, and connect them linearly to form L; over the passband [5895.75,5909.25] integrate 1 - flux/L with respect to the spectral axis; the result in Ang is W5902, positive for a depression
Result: 5.9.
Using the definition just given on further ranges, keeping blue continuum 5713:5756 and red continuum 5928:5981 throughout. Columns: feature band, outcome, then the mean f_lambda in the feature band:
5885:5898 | 8.59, 2.14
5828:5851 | -1.66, 7.56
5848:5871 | 3.22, 5.82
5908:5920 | 3.53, 4.24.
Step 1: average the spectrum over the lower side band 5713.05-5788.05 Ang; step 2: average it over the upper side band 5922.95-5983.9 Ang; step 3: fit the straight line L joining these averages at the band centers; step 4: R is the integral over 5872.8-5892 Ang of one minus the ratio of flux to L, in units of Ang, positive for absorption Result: 8.2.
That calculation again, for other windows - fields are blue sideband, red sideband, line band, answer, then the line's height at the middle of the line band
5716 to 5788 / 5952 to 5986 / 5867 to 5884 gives 4.9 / 6.79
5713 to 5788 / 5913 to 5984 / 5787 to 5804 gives -3.9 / 7.61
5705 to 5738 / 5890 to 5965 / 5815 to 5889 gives -3.9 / 5.85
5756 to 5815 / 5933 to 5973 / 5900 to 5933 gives 9.9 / 6.14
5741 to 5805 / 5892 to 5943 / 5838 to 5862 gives -2.0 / 6.25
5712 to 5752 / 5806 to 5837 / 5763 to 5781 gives 1.0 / 8.1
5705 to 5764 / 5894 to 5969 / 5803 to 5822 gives -3.1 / 6.97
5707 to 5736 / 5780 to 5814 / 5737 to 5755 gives -1.0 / 8.48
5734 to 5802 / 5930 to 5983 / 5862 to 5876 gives 3.2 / 6.92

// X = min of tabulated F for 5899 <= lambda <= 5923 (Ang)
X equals 3.509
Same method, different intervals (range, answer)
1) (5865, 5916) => 1.165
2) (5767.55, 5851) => 6.3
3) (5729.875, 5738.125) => 8.426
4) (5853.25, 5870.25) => 5.416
